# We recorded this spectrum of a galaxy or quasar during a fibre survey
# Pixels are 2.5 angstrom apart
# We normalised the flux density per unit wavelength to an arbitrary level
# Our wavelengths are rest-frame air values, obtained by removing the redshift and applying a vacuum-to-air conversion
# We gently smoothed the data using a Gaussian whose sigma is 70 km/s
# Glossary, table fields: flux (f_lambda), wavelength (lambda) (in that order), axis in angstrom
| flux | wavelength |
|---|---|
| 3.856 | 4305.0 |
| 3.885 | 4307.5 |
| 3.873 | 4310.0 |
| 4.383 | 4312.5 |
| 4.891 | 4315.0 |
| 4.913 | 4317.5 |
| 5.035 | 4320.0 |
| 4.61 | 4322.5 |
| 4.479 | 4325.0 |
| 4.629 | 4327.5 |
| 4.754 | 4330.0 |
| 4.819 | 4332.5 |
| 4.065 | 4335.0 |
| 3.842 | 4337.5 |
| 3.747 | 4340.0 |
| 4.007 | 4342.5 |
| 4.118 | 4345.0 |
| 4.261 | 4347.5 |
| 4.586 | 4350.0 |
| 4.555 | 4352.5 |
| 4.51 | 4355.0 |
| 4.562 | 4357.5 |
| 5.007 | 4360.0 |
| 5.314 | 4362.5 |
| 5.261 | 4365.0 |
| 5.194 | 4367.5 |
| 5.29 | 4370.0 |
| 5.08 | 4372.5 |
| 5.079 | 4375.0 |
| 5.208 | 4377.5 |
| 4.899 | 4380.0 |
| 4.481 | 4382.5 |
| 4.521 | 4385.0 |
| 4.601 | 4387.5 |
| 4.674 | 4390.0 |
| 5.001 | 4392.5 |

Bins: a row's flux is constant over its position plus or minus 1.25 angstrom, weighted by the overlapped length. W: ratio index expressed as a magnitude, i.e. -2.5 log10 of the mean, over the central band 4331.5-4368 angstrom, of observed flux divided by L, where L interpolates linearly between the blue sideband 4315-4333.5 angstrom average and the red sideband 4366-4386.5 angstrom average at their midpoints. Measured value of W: 0.08 mag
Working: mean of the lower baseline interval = 4.76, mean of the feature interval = 4.51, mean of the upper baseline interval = 4.97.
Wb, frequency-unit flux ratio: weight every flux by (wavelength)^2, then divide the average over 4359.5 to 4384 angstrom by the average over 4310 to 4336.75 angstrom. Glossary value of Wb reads 1.13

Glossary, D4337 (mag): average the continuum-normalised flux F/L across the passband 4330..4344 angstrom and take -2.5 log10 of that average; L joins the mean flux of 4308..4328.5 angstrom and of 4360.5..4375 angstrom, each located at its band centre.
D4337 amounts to 0.16 mag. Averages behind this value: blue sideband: 4.58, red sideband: 5.2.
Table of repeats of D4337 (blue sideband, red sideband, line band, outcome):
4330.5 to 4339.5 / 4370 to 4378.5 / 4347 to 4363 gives 0.01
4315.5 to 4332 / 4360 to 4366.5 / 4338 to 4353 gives 0.20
